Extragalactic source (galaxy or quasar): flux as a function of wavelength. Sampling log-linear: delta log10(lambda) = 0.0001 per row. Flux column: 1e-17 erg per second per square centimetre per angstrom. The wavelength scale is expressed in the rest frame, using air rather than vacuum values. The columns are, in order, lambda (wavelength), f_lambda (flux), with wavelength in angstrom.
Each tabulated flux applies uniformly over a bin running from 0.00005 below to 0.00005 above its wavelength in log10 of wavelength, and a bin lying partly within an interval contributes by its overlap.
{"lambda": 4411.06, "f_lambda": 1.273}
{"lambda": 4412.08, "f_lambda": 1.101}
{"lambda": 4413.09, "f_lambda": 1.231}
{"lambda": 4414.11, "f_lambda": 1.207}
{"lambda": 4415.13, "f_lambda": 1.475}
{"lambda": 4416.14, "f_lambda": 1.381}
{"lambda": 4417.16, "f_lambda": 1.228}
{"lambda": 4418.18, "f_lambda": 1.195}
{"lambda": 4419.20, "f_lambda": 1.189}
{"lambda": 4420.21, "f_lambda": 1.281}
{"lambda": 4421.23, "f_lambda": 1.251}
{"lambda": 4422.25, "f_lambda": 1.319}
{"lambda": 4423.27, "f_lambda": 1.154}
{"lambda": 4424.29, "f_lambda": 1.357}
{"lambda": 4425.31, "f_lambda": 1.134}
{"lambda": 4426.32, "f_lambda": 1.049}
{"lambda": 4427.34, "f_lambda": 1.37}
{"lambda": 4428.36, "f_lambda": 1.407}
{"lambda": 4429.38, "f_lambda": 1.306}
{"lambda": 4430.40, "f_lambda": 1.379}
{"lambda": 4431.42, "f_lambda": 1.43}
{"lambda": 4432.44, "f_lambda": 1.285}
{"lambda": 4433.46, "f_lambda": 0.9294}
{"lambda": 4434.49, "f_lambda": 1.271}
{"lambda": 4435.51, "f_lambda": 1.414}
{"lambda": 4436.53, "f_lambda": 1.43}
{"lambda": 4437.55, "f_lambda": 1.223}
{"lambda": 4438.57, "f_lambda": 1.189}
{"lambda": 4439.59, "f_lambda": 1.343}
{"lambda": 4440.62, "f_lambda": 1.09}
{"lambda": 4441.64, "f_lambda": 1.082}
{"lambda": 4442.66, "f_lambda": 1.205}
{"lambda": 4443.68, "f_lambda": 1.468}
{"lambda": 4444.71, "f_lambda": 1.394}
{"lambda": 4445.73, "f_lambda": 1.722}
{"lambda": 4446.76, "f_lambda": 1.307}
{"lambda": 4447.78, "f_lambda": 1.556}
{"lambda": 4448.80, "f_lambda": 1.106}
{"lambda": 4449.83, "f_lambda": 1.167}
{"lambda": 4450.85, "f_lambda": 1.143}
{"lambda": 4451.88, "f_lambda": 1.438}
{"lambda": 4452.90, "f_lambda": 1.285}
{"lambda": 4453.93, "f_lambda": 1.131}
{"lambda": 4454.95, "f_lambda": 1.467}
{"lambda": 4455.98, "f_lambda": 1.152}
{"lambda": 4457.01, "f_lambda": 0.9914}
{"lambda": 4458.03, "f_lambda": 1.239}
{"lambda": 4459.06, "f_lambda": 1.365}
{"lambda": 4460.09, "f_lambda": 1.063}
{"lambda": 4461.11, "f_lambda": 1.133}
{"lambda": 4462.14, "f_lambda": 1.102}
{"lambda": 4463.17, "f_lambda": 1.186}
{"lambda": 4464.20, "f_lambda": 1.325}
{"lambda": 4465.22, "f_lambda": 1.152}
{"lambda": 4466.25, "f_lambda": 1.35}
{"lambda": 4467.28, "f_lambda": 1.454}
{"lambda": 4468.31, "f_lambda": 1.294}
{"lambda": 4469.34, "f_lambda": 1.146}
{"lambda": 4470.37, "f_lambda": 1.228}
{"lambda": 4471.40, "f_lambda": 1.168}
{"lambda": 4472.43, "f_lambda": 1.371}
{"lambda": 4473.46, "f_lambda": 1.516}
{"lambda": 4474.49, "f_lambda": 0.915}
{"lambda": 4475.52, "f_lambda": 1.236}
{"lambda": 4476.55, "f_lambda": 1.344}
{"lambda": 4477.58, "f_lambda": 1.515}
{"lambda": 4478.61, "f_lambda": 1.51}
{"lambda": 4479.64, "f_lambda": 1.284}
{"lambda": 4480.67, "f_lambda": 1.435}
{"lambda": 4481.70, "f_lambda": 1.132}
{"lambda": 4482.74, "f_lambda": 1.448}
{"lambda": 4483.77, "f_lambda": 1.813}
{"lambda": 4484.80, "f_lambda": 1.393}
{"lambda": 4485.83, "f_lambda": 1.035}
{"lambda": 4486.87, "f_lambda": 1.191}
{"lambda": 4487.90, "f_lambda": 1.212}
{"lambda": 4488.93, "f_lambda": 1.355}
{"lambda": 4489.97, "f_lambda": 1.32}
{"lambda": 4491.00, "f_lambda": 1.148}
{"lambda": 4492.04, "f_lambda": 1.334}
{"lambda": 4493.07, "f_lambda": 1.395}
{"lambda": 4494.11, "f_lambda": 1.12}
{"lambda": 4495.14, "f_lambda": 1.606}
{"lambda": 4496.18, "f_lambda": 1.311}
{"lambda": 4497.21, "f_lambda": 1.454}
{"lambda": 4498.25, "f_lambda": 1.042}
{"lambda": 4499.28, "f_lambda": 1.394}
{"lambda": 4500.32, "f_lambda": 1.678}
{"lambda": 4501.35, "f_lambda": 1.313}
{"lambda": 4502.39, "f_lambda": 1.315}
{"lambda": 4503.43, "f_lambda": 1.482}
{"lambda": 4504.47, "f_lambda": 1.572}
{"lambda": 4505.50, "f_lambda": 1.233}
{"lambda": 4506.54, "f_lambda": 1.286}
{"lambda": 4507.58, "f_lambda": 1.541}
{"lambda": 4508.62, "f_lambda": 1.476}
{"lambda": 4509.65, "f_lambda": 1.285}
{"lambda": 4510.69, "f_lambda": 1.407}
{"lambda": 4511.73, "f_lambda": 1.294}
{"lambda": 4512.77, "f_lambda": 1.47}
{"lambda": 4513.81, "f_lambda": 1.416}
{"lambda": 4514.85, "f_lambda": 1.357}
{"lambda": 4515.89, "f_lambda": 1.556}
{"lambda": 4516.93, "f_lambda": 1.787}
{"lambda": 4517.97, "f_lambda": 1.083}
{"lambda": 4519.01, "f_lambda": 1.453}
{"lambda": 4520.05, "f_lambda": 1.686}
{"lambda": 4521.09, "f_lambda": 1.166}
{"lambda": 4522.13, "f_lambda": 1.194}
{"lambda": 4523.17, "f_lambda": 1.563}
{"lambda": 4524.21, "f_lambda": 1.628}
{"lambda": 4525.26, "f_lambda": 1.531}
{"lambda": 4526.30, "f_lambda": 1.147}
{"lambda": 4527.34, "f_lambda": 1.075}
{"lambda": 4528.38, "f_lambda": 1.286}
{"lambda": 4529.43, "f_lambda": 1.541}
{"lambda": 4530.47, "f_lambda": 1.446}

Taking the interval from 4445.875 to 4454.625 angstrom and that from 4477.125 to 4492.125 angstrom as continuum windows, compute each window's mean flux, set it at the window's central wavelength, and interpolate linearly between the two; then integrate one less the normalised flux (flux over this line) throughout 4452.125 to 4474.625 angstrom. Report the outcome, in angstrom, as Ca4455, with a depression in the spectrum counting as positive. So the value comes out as 1.26 angstrom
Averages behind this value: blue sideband 1.29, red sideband 1.34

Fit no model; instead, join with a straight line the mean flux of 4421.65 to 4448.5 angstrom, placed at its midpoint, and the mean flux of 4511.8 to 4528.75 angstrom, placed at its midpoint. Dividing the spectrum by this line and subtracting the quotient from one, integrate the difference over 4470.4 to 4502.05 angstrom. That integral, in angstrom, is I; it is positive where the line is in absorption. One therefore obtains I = 0.6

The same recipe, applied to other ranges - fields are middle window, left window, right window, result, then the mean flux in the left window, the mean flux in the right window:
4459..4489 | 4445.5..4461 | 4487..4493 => -0.4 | 1.26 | 1.28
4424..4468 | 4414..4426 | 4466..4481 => 0.7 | 1.26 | 1.32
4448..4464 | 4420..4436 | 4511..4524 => 1.3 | 1.27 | 1.42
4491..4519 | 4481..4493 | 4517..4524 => -0.6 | 1.31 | 1.4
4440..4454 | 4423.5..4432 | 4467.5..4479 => 0.0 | 1.3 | 1.3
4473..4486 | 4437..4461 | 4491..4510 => -0.3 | 1.26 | 1.37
